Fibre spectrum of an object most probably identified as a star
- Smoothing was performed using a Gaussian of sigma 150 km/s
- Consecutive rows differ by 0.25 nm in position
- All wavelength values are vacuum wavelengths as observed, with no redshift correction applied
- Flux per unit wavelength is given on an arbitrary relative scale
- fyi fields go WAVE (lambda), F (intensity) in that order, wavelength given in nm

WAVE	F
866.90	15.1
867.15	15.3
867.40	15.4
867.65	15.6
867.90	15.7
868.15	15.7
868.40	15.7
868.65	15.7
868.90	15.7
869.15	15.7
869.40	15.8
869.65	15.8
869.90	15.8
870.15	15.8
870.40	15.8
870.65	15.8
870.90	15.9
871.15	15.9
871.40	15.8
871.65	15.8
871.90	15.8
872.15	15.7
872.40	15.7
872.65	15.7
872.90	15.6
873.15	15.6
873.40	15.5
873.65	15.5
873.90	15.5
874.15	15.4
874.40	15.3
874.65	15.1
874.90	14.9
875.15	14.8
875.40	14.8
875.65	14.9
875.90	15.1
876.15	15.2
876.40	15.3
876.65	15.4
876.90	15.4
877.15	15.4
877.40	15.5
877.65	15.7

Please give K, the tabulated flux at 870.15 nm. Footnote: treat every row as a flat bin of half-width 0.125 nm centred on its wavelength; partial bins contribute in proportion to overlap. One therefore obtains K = 15.8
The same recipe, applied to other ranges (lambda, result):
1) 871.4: 15.8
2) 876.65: 15.4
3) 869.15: 15.7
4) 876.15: 15.2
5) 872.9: 15.6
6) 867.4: 15.4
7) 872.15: 15.7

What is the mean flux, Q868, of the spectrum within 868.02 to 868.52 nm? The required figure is 15.7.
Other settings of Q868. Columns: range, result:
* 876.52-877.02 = 15.4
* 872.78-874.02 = 15.5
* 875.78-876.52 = 15.2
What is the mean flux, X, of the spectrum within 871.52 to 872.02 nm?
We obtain 15.8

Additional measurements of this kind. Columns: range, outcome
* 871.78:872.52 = 15.7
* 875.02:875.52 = 14.8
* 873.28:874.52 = 15.4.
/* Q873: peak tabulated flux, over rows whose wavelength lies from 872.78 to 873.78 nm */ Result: 15.6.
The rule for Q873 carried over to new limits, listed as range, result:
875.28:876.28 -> 15.2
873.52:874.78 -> 15.5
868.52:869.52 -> 15.8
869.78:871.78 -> 15.9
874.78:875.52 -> 14.9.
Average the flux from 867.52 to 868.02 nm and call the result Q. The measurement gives 15.6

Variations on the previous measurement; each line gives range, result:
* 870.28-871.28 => 15.8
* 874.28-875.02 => 15.1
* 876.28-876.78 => 15.4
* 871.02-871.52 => 15.9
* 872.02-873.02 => 15.7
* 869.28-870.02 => 15.8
